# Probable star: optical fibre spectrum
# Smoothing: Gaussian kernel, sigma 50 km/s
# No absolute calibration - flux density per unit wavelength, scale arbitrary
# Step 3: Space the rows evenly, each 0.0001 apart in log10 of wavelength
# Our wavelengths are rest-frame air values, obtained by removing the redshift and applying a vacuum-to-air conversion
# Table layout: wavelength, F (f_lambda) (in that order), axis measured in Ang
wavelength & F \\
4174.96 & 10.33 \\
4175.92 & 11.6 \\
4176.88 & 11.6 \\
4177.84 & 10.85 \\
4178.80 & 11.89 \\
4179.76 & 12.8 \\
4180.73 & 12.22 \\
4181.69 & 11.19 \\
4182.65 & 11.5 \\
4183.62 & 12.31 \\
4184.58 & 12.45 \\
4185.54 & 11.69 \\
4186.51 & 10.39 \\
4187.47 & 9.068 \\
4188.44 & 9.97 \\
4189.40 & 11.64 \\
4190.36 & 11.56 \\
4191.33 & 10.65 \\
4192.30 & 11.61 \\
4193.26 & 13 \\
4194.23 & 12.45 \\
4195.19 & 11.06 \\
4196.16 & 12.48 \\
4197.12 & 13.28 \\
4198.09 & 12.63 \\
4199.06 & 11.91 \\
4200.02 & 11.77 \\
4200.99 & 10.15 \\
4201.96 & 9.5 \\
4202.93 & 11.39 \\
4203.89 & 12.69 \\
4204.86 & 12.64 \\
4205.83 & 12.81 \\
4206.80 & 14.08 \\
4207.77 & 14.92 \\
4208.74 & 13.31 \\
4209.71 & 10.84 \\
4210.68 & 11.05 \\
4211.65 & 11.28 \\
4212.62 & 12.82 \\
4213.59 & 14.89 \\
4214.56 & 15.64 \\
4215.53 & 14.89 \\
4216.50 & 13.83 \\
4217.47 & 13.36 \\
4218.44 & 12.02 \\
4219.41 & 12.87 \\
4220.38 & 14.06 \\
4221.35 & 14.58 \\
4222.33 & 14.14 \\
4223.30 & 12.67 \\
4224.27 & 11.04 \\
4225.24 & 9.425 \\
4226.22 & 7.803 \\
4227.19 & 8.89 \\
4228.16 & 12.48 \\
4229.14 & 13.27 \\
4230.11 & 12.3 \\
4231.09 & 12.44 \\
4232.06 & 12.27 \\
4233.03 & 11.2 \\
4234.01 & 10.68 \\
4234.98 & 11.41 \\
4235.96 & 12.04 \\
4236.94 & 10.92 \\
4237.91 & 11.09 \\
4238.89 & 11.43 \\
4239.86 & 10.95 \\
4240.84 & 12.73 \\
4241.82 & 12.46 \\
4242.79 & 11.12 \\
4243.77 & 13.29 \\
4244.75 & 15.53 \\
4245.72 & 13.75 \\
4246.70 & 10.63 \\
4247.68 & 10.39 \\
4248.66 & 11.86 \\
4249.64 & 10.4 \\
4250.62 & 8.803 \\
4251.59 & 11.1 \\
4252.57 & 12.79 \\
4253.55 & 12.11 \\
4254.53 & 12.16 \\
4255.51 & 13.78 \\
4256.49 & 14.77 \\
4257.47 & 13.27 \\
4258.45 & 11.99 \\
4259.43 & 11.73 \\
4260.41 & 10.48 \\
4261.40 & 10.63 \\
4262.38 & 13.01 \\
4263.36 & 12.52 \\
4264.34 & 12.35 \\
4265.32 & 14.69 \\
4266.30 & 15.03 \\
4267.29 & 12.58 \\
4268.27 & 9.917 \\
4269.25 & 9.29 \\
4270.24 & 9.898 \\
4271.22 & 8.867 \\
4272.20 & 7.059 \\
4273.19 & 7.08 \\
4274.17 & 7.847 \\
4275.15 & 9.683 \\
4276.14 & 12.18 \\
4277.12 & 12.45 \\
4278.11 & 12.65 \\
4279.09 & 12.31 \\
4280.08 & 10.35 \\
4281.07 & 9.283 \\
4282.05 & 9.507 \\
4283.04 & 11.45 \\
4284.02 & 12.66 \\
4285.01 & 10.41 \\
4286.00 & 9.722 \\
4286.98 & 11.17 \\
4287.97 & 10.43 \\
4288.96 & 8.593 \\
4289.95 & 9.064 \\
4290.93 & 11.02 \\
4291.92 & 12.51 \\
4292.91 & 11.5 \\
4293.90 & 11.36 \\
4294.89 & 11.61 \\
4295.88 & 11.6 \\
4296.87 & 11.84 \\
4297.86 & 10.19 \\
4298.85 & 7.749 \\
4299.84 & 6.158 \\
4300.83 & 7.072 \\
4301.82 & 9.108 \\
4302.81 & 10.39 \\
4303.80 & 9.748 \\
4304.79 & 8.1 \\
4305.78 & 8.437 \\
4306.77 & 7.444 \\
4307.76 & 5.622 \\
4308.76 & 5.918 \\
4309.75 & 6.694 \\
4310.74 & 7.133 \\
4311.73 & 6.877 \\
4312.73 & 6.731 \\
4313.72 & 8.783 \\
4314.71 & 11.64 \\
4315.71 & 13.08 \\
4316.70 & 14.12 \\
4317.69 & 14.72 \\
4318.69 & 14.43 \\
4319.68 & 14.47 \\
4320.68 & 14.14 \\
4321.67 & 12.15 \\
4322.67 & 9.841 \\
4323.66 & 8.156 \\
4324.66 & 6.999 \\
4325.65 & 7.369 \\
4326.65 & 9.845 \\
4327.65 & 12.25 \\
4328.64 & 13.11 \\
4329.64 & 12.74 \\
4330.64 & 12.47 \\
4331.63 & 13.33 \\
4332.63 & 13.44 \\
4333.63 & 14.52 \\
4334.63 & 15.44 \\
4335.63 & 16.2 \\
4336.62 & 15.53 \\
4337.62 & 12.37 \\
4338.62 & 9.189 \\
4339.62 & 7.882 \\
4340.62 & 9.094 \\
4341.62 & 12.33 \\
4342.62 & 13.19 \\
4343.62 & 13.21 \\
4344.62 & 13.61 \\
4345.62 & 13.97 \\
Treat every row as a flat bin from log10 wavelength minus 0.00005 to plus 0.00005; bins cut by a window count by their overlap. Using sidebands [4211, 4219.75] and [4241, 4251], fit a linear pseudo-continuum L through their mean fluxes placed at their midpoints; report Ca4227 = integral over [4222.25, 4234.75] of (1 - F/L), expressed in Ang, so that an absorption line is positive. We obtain 1.4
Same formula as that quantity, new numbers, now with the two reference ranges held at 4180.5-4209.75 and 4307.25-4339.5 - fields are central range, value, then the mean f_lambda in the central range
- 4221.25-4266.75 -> -1.51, 12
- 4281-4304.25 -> 2.38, 10.2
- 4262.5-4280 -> 0.72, 11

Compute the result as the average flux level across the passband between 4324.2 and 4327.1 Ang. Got 8.06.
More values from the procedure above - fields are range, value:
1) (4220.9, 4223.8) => 13.8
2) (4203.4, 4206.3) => 12.7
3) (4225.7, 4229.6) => 10.6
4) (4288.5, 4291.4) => 9.58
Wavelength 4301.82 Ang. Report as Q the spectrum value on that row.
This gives 9.108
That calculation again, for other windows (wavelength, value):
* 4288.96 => 8.593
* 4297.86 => 10.19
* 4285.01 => 10.41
